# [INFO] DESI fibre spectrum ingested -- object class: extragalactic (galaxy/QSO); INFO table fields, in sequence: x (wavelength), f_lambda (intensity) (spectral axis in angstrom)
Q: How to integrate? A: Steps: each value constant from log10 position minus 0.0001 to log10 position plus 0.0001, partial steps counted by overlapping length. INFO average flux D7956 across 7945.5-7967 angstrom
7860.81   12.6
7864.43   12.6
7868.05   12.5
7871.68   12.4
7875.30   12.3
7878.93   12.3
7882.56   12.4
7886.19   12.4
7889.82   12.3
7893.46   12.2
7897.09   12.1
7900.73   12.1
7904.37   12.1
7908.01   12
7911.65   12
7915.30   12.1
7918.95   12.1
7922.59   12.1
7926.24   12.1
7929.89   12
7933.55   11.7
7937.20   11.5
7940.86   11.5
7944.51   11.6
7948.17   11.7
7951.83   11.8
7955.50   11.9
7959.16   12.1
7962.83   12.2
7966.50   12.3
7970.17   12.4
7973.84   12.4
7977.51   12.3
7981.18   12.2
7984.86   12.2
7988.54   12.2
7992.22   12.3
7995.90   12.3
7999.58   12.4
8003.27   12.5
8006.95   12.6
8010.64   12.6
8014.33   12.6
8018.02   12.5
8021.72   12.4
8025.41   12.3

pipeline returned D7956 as 12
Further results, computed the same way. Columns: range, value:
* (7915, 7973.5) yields 12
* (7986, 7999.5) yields 12.3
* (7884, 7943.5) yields 12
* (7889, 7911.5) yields 12.1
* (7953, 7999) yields 12.2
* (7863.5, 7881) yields 12.4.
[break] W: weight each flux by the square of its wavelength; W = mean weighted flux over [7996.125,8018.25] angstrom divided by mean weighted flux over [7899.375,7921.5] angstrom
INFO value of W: 1.06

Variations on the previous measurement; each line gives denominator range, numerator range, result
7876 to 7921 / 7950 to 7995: 1.02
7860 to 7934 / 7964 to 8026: 1.04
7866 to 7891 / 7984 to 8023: 1.04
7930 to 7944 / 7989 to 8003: 1.08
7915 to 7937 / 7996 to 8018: 1.07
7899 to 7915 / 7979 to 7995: 1.04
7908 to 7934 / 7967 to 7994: 1.04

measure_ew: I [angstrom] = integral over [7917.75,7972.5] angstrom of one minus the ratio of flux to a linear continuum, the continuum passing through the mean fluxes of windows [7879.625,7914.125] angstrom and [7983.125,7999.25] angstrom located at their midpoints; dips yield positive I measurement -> 1.3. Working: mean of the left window 12.2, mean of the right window 12.3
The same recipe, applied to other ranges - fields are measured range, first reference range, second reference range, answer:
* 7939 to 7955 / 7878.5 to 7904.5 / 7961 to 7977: 0.8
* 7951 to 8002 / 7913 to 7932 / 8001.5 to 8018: 0.6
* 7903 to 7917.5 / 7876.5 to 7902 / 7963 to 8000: 0.3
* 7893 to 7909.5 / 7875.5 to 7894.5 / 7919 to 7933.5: 0.1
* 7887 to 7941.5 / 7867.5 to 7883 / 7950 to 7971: 1.0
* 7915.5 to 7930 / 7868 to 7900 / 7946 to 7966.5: 0.0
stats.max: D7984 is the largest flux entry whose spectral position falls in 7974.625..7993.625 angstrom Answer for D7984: 12.3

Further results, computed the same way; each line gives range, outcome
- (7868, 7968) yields 12.5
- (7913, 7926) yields 12.1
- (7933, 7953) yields 11.8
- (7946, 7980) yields 12.4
